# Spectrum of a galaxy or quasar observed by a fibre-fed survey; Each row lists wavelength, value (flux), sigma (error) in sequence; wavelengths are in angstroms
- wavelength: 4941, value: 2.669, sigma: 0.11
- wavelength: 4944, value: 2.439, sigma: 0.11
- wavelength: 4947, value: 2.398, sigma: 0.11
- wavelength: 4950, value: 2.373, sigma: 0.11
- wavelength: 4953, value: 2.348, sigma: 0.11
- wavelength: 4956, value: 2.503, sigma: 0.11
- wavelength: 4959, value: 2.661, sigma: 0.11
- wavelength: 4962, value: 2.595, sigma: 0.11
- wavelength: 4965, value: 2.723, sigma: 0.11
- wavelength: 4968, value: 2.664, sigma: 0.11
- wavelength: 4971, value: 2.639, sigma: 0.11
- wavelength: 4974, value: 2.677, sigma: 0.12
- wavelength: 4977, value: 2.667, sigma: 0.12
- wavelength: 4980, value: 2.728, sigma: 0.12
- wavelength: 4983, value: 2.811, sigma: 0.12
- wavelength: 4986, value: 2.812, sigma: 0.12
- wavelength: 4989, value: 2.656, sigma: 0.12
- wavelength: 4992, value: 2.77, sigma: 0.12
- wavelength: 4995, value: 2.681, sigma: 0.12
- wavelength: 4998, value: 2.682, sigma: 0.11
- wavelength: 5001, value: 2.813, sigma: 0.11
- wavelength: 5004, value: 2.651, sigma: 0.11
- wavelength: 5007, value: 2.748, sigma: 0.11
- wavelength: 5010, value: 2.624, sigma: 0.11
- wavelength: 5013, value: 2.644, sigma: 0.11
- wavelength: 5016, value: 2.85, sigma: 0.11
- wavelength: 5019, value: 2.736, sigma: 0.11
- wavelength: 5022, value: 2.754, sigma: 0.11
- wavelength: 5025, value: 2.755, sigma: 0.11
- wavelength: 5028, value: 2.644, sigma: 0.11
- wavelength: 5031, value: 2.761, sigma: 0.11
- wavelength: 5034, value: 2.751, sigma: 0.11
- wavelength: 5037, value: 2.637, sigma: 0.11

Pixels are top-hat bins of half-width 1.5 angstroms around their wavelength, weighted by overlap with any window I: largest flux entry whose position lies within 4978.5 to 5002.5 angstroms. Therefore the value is 2.813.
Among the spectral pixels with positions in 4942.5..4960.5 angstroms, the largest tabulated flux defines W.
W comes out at 2.661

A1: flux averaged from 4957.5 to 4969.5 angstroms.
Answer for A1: 2.66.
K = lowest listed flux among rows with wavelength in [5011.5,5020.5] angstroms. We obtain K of 2.644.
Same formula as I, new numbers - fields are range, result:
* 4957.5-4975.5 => 2.723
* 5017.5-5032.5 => 2.761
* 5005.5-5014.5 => 2.748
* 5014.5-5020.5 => 2.85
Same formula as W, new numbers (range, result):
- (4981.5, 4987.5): 2.812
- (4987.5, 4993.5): 2.77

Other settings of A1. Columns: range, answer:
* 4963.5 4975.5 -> 2.68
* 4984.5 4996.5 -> 2.73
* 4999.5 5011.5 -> 2.71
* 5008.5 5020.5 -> 2.71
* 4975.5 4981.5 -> 2.7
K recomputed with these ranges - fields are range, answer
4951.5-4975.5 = 2.348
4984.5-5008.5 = 2.651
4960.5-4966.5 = 2.595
